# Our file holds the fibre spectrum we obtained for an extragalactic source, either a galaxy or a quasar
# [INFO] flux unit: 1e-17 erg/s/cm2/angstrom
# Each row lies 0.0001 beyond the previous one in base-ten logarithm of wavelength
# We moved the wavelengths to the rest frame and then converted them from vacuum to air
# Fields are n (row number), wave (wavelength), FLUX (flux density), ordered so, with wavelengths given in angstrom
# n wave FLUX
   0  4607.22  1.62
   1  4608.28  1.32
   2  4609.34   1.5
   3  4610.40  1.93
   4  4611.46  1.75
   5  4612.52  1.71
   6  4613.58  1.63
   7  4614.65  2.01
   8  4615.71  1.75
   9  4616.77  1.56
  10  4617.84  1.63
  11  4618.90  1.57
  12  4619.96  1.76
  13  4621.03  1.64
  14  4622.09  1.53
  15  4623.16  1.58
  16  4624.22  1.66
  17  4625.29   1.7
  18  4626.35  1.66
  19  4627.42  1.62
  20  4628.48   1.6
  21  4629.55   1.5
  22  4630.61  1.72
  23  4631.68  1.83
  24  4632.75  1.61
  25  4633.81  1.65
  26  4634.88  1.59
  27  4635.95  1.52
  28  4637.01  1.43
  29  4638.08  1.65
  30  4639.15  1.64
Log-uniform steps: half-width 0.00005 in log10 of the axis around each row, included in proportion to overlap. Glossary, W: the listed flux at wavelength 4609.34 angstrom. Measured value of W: 1.5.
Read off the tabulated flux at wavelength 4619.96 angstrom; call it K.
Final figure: 1.76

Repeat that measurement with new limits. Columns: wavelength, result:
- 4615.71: 1.75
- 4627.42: 1.62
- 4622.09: 1.53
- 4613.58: 1.63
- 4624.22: 1.66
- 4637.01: 1.43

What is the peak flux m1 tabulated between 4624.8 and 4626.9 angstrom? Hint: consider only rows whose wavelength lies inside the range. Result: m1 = 1.7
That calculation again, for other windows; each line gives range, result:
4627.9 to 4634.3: 1.83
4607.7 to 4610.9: 1.93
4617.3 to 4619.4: 1.63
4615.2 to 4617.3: 1.75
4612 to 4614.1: 1.71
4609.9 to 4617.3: 2.01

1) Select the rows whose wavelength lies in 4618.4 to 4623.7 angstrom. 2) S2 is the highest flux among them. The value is 1.76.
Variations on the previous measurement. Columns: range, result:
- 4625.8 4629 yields 1.66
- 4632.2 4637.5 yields 1.65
